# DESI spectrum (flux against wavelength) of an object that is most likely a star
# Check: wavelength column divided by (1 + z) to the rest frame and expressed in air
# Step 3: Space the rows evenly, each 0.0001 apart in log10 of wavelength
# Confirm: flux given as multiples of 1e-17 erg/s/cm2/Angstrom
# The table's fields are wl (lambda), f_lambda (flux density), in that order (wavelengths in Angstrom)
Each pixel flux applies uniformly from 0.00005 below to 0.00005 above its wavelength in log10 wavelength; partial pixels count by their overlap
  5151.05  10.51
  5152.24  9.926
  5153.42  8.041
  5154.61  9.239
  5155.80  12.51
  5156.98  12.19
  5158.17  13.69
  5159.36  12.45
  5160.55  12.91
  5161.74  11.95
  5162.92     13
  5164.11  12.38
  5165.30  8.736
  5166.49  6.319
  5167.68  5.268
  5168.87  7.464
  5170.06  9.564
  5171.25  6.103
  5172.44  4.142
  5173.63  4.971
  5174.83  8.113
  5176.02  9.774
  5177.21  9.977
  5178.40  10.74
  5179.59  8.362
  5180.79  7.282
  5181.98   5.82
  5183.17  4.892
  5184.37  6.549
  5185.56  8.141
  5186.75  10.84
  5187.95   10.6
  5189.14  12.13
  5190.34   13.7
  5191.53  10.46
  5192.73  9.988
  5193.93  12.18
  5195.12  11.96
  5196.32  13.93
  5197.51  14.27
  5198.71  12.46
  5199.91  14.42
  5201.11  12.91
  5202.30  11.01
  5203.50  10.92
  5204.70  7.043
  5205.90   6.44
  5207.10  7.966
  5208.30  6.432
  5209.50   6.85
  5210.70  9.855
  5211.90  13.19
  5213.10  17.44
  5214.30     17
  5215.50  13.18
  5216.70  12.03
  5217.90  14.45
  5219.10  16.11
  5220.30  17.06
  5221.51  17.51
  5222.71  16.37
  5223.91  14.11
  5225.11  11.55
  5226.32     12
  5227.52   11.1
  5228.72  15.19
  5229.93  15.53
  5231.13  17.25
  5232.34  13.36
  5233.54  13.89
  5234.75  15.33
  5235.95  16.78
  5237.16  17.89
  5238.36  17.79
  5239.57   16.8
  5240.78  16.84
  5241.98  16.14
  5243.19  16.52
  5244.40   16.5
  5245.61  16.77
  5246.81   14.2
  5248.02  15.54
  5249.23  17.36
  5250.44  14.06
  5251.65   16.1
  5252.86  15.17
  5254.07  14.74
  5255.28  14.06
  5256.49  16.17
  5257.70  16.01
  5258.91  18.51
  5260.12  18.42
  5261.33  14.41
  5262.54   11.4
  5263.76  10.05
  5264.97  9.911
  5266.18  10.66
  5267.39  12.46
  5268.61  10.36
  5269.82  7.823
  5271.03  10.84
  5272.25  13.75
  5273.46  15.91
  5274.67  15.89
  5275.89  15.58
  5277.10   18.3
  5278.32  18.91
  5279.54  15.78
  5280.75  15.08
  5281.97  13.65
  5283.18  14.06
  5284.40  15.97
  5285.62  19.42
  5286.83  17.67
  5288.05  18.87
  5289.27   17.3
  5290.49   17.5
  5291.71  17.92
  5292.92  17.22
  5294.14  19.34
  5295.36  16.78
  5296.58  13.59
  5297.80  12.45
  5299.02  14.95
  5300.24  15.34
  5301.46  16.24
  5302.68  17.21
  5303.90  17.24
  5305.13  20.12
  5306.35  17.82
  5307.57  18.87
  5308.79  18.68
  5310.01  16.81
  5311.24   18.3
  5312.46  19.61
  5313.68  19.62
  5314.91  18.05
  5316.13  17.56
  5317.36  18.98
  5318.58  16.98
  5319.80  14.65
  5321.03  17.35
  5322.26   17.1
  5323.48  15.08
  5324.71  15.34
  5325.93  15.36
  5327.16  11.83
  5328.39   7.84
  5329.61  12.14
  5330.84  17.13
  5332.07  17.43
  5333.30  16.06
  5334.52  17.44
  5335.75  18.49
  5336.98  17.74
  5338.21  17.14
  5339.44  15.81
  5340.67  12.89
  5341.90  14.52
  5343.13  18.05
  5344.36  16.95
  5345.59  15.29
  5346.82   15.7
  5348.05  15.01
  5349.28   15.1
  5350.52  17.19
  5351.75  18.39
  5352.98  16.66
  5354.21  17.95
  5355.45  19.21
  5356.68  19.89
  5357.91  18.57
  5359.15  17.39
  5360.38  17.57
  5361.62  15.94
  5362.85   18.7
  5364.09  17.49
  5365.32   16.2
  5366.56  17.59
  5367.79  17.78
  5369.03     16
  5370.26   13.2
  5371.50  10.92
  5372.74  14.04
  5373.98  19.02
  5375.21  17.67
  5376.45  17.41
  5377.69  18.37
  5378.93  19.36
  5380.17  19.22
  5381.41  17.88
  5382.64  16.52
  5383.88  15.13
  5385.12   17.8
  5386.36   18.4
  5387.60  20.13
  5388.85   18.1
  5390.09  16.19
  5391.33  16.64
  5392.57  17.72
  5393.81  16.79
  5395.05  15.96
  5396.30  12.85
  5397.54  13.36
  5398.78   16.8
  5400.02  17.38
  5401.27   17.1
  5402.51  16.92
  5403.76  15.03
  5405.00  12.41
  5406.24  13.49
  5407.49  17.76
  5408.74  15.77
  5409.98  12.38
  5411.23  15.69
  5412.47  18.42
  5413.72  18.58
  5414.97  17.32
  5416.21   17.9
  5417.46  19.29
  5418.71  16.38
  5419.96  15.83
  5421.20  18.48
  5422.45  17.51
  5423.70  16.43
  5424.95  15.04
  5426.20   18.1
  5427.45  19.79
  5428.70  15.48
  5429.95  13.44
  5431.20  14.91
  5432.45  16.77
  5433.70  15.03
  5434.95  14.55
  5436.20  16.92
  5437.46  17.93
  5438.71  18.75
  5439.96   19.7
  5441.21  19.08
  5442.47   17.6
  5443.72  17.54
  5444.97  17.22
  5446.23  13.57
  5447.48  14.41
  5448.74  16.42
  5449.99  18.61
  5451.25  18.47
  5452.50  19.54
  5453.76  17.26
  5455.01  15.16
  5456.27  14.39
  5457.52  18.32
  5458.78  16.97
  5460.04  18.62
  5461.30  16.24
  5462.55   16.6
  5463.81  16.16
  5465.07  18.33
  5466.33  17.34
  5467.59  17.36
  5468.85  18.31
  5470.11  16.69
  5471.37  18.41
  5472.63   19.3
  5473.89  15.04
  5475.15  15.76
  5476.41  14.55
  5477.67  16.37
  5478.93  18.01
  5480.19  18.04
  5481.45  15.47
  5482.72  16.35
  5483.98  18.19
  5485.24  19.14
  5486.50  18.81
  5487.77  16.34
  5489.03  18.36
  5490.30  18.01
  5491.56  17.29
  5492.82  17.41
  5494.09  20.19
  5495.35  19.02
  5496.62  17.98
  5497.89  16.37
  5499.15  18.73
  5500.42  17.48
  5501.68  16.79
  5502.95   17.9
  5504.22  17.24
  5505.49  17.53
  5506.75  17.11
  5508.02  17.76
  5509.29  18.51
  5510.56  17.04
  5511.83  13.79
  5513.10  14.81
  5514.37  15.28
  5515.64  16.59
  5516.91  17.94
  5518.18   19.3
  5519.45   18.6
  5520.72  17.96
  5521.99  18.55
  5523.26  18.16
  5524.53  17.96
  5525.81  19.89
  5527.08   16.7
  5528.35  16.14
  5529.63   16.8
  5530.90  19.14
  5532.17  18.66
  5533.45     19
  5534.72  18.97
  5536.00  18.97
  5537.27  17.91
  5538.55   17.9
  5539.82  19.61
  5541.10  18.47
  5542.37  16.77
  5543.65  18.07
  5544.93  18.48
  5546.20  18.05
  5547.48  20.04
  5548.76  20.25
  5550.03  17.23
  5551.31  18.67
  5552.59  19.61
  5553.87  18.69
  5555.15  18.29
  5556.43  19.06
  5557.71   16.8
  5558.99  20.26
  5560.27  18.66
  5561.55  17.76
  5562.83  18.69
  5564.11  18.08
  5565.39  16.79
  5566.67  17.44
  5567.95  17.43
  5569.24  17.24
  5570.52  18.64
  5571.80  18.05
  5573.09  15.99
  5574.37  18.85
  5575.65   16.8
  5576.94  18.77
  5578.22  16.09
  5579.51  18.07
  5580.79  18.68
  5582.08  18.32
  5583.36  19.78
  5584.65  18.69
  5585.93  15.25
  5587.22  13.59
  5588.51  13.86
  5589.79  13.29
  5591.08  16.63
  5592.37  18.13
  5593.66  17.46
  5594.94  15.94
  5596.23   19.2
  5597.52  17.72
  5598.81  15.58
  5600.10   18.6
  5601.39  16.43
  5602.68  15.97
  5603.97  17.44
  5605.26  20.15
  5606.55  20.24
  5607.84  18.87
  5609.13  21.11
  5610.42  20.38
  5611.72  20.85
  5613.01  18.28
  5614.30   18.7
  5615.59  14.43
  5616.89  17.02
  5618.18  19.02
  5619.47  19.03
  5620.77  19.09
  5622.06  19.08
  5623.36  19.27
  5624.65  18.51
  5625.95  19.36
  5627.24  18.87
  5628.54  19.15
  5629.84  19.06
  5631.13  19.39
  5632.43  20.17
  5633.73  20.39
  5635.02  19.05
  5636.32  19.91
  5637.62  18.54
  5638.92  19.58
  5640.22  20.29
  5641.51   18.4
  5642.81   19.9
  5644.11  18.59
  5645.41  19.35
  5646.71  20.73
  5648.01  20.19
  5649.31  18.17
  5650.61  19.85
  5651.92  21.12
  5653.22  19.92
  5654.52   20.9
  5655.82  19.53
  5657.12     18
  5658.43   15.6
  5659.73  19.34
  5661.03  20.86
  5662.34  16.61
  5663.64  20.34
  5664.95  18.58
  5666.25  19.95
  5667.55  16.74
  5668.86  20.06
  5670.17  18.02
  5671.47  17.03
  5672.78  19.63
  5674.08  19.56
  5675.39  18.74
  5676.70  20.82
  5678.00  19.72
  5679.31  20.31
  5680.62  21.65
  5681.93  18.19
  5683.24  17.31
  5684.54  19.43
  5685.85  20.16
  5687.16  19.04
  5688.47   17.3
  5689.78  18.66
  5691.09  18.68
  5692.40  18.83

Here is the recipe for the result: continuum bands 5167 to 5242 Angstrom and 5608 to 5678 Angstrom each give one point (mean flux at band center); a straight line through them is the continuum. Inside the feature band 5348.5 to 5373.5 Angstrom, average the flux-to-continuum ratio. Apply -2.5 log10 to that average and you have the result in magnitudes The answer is -0.169 mag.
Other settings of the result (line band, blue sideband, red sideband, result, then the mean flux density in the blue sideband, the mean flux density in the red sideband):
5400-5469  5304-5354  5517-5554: 0.05 mag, 16.5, 18.4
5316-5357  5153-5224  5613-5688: -0.20 mag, 10.7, 19.1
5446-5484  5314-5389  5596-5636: 0.04 mag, 16.6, 18.7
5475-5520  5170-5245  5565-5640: -0.06 mag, 12.1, 18.1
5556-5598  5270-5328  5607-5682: 0.07 mag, 16.5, 19.2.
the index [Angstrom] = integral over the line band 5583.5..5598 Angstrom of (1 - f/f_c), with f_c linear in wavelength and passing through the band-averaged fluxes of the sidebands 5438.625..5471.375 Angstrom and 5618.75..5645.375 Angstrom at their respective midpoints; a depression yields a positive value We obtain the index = 1.8 Angstrom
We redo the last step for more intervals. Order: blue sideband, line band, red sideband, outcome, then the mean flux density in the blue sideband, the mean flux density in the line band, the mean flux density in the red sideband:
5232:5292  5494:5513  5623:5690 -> 0.31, 15.3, 17.4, 19.2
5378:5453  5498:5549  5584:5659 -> -0.44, 16.8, 17.8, 18.5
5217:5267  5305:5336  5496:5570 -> -1.56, 15.1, 16.6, 17.9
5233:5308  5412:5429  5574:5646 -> -0.72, 15.6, 17.5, 18.3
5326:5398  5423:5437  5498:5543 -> 0.78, 16.5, 16.1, 17.7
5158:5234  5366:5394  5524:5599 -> -4.88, 11.1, 17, 17.8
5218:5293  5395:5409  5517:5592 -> 1.00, 15.2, 15.4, 17.9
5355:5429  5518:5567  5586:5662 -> -1.13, 16.8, 18.4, 18.6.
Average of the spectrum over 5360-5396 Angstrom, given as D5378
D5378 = 17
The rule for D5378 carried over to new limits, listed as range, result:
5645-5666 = 19.3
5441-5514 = 17.2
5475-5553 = 17.8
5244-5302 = 15.2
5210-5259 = 15.3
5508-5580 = 18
